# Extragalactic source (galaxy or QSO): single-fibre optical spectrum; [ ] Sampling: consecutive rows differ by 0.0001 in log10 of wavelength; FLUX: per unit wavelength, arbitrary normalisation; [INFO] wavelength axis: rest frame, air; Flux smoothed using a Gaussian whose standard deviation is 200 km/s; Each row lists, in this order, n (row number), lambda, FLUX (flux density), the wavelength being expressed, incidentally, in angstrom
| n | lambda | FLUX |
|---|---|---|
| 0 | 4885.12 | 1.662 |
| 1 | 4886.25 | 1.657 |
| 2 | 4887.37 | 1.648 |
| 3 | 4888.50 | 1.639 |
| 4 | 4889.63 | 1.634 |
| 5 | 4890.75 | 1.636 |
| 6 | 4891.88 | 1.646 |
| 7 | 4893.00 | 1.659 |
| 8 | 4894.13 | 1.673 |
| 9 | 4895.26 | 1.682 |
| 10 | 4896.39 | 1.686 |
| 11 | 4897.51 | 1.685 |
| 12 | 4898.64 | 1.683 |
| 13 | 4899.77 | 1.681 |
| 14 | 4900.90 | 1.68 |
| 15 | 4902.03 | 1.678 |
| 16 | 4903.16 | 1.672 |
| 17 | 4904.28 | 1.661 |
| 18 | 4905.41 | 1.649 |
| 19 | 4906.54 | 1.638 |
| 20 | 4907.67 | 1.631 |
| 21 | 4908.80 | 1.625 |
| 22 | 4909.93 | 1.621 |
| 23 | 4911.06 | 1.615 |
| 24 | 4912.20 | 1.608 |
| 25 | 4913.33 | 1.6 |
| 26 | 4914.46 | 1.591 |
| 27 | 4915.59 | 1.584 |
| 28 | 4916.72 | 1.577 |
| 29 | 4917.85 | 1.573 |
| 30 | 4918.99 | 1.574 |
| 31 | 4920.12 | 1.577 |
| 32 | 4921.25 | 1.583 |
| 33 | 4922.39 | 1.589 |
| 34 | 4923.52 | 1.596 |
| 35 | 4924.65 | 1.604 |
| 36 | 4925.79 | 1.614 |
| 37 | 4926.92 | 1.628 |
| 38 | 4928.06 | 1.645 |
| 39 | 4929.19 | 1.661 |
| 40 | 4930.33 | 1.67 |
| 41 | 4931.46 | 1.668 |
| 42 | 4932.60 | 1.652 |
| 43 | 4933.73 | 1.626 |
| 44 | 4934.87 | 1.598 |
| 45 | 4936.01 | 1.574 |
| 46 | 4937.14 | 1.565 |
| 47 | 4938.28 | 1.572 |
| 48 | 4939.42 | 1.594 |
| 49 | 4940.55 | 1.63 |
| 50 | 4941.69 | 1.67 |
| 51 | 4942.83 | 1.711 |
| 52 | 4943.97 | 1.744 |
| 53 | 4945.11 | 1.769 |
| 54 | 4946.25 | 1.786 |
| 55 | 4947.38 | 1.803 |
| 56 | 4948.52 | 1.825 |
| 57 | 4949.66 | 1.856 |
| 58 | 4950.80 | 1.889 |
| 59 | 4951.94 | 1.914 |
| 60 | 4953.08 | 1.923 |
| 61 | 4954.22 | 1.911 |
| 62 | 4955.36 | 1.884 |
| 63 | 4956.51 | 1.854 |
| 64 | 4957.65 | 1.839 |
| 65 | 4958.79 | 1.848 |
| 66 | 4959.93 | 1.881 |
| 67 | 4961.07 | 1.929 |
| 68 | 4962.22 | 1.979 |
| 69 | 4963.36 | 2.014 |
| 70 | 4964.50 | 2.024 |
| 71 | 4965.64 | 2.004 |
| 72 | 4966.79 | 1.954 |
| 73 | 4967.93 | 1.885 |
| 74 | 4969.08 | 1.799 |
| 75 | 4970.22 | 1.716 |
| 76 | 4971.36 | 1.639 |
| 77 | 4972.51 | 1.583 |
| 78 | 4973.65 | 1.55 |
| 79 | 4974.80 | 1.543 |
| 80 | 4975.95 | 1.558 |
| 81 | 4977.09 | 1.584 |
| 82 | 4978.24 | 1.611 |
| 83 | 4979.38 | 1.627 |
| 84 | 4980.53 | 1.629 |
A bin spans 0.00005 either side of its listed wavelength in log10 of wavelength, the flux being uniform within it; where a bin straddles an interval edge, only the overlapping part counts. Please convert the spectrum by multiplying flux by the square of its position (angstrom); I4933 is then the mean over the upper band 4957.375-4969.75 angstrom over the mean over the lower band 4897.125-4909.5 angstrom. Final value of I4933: 1.19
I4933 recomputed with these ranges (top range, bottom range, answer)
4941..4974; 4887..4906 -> 1.13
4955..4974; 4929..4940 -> 1.16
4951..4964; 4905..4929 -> 1.21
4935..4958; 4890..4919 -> 1.09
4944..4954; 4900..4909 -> 1.13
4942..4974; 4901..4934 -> 1.15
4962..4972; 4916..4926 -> 1.21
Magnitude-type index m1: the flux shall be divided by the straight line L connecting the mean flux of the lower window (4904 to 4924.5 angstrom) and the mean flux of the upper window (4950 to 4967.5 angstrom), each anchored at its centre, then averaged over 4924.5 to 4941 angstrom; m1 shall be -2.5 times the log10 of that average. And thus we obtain 0.07 mag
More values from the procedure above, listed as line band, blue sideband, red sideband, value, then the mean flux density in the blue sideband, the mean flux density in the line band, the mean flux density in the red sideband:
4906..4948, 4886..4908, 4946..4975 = 0.07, 1.66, 1.63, 1.84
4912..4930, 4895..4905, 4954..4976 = 0.08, 1.68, 1.6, 1.82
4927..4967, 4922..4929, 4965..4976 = -0.07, 1.62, 1.78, 1.73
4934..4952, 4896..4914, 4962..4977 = 0.01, 1.65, 1.71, 1.78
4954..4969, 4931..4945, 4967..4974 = -0.14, 1.64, 1.92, 1.71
